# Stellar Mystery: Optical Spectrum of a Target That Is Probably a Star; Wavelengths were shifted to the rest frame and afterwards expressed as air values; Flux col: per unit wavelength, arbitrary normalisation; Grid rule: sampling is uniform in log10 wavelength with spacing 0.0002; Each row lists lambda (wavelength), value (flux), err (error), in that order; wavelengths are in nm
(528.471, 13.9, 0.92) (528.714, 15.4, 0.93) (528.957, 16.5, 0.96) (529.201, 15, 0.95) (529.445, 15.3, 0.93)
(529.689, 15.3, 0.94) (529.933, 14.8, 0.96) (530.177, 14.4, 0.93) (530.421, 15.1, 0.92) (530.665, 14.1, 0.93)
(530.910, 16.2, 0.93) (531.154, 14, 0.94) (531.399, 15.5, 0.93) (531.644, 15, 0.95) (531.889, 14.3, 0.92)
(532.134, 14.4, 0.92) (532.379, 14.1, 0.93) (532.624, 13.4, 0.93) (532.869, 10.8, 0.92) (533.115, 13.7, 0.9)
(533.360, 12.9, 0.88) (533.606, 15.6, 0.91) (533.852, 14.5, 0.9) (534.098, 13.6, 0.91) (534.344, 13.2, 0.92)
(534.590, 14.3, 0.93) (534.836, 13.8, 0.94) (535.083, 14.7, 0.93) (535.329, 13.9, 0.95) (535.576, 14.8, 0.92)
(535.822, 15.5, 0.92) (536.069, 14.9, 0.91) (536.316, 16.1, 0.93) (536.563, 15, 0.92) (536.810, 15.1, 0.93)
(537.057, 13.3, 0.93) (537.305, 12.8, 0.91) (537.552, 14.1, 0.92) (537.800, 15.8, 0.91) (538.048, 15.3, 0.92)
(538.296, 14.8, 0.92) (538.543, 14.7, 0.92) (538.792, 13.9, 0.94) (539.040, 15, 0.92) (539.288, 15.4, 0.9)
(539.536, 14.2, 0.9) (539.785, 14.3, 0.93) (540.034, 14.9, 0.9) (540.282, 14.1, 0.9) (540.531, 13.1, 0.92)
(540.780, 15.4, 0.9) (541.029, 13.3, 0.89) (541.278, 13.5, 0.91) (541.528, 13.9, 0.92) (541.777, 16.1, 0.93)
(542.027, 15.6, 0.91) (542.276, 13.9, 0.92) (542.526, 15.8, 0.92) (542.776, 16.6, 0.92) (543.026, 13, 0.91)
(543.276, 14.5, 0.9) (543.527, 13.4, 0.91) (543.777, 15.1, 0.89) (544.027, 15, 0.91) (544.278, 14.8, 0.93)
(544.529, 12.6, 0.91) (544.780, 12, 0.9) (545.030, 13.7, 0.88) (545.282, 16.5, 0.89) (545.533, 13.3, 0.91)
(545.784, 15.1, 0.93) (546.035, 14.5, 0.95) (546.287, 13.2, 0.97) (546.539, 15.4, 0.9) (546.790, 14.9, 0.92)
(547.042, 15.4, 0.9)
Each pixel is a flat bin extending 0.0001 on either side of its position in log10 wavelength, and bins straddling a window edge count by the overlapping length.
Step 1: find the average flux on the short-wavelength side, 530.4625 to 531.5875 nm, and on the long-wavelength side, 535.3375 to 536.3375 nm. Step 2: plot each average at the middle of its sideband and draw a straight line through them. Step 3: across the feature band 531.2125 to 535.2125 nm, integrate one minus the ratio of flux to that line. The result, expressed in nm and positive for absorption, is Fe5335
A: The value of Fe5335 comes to 0.27 nm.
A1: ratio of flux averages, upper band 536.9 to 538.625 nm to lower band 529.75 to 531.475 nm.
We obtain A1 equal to 0.97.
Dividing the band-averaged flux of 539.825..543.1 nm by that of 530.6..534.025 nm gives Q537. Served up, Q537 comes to 1.03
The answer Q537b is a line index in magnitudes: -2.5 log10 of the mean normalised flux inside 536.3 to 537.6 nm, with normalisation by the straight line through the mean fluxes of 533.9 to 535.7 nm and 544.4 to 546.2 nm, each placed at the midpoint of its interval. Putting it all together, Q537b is -0.02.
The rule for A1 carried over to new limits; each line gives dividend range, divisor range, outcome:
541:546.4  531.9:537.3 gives 1.01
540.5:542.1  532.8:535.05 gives 1.05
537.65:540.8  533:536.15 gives 1.03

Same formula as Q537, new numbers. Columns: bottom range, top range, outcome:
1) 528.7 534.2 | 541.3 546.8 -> 1.00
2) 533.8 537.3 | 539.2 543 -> 1.01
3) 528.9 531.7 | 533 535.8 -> 0.94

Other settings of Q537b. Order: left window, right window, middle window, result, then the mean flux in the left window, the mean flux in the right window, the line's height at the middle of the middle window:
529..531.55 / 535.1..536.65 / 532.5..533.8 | 0.13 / 15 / 15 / 15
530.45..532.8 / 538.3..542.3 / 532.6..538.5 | 0.02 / 14.5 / 14.5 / 14.5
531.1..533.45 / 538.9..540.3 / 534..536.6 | -0.03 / 13.8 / 14.7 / 14.2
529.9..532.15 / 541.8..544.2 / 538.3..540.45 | 0.02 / 14.8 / 14.8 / 14.8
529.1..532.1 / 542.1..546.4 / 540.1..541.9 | 0.02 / 14.9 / 14.3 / 14.5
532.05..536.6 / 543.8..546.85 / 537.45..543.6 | -0.03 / 14.2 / 14.3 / 14.2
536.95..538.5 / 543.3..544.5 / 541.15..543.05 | -0.04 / 14.4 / 14.4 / 14.4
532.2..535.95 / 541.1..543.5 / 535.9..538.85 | -0.03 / 13.9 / 14.7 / 14.2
